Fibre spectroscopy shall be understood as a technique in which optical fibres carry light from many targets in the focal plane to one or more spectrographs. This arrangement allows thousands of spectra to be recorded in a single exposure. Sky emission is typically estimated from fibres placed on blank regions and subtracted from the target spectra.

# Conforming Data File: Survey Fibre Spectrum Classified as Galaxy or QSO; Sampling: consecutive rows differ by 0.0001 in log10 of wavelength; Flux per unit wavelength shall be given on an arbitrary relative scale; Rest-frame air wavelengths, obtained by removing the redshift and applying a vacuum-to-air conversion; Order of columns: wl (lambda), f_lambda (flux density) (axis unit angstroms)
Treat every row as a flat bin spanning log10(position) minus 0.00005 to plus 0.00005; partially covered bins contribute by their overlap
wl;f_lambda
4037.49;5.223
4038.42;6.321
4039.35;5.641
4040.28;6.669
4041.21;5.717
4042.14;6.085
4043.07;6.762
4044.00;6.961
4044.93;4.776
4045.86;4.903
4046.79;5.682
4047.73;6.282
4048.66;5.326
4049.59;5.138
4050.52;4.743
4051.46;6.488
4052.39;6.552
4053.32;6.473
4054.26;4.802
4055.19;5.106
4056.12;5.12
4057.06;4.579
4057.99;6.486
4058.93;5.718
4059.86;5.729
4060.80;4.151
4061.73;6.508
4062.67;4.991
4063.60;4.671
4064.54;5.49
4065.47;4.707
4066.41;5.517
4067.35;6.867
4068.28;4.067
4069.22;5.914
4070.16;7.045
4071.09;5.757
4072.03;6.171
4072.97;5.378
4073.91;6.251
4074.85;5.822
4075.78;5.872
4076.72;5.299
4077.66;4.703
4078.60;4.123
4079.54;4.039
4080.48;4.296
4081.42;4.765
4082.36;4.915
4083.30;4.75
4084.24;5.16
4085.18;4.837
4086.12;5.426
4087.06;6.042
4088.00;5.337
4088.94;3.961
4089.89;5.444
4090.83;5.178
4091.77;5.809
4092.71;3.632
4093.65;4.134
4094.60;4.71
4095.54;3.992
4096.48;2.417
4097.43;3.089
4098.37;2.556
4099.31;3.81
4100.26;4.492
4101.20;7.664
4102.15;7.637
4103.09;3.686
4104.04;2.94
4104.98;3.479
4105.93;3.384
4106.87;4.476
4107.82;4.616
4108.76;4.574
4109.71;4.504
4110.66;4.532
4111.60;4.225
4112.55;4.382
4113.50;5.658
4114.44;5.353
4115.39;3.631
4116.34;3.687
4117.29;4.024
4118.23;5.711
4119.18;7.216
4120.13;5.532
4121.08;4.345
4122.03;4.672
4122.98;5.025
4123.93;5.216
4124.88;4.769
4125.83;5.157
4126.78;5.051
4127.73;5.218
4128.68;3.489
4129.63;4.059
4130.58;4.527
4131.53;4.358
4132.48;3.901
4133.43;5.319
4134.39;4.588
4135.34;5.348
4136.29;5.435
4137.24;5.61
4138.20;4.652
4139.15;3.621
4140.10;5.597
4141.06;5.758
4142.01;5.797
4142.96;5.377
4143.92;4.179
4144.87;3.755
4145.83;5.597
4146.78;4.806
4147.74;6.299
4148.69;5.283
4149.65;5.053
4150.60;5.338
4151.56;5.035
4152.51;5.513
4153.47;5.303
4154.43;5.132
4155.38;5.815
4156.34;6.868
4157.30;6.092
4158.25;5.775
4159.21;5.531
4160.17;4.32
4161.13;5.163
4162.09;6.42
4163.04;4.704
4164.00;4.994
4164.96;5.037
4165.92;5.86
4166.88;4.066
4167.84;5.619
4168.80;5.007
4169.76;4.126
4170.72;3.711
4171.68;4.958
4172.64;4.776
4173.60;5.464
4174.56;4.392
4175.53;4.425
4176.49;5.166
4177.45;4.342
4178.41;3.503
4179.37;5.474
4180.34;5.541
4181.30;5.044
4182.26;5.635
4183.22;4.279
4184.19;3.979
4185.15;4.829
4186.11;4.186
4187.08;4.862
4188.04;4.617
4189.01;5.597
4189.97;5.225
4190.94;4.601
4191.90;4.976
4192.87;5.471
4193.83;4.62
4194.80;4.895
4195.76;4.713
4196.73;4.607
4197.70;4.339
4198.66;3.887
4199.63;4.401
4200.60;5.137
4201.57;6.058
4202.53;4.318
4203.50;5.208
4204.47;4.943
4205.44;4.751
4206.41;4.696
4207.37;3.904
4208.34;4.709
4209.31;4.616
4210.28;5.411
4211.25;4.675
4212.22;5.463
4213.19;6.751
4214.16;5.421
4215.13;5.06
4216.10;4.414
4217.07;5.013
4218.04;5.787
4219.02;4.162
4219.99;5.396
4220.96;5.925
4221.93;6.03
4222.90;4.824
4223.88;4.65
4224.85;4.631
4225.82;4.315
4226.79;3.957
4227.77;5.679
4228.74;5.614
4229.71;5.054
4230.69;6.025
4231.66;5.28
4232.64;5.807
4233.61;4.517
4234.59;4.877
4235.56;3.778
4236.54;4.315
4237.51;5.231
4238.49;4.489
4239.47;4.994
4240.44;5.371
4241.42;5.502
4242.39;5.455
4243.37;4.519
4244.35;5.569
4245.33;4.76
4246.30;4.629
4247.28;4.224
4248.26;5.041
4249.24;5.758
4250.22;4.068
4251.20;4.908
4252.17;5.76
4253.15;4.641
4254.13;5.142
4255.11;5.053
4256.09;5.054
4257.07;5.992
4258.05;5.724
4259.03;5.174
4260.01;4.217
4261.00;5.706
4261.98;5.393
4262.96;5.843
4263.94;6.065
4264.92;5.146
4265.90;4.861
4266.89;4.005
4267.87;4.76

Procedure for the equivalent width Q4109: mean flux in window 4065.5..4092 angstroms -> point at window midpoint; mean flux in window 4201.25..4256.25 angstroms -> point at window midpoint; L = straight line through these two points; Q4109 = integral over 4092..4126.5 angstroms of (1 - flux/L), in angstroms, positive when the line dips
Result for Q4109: 4.6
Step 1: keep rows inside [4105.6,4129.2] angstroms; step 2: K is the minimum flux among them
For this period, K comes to 3.384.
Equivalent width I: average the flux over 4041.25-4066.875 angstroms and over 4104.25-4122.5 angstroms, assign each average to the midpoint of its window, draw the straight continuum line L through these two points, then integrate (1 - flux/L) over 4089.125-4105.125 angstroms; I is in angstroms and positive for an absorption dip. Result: 1.52 angstroms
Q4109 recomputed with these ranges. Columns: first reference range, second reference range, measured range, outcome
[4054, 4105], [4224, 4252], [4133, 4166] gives -1.9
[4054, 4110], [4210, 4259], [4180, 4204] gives 1.0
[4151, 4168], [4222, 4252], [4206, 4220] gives 0.2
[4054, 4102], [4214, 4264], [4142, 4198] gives 0.7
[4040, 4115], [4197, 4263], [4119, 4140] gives 1.0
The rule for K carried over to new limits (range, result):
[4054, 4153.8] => 2.417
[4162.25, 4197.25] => 3.503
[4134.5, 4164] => 3.621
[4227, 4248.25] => 3.778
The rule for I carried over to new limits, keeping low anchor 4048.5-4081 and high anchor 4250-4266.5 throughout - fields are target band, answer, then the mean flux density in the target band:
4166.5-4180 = 1.7 angstroms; 4.66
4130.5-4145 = 1.2 angstroms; 4.9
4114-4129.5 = 1.5 angstroms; 4.86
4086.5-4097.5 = 1.8 angstroms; 4.53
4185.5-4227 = 2.9 angstroms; 4.92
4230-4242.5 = 0.5 angstroms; 5.04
